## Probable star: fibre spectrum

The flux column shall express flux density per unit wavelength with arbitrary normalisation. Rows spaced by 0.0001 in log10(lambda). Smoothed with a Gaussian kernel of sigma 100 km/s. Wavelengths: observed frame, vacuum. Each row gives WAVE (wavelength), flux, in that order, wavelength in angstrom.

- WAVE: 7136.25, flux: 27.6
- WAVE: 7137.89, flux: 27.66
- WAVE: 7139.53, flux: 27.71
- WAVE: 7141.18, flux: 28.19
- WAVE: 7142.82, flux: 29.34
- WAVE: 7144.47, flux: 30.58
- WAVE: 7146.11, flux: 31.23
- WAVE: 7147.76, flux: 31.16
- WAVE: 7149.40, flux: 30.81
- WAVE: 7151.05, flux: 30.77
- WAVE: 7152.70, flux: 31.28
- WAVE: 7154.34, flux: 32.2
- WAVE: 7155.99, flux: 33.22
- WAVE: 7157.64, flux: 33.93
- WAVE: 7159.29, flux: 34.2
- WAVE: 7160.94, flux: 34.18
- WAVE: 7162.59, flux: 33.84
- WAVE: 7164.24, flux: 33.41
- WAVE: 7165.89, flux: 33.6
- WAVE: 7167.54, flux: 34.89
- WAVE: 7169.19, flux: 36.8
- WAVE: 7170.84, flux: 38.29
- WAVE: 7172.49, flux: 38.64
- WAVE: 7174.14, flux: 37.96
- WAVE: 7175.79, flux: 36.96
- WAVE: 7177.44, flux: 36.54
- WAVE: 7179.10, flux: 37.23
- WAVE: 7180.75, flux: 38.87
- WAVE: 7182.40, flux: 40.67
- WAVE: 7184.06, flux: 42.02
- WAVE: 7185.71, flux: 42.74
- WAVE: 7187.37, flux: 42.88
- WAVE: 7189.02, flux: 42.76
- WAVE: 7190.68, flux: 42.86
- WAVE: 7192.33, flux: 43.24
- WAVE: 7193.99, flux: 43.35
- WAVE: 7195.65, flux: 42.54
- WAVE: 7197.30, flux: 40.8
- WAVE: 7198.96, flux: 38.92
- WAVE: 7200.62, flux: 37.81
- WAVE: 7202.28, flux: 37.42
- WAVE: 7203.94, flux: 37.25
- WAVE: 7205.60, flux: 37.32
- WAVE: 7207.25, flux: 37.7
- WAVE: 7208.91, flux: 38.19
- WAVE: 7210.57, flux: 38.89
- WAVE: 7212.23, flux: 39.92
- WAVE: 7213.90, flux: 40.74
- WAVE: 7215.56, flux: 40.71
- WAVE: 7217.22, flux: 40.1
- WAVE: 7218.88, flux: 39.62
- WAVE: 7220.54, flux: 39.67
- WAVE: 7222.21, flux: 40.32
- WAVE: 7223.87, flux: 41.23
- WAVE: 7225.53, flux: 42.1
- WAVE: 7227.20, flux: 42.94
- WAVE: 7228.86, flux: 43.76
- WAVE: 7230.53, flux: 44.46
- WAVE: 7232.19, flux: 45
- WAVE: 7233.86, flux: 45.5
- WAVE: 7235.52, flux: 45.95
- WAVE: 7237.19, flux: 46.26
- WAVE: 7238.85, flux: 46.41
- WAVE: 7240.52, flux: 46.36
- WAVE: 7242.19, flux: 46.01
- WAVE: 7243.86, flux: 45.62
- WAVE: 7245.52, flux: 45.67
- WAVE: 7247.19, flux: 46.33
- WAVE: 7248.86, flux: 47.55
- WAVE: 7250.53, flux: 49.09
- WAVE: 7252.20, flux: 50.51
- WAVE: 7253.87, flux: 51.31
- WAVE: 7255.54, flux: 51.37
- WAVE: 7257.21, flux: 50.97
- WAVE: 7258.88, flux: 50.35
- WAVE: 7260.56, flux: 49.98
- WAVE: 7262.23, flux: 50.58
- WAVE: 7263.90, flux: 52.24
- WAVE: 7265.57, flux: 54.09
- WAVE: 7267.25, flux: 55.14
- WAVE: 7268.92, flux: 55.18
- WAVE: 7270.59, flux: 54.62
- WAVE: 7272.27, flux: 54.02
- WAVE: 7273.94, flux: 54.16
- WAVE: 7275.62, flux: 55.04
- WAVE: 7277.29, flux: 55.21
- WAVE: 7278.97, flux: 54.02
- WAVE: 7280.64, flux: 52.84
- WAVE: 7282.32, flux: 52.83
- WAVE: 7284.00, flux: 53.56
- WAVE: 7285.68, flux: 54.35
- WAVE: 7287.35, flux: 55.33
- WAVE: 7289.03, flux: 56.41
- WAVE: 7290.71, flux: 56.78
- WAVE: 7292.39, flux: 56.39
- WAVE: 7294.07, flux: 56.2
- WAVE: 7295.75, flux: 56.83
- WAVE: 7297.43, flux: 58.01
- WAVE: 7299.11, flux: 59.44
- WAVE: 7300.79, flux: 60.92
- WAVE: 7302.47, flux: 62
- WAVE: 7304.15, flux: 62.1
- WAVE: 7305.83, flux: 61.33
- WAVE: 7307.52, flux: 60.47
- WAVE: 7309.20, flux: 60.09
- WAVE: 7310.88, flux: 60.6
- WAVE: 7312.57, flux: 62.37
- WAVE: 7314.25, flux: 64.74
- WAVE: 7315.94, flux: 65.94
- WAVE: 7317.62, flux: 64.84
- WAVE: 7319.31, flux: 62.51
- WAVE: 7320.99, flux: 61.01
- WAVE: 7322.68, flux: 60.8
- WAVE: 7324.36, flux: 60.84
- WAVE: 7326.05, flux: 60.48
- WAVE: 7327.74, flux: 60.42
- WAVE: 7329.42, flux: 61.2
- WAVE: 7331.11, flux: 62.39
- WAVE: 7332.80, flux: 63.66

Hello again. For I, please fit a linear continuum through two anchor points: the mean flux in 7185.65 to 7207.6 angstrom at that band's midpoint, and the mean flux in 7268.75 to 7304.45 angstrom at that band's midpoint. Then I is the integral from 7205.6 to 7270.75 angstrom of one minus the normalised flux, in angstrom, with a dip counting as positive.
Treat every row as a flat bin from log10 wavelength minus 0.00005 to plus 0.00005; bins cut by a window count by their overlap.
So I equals 2.8 angstrom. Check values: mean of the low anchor 40.5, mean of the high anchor 56.1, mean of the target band 45.8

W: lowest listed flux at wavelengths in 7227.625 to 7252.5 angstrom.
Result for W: 43.76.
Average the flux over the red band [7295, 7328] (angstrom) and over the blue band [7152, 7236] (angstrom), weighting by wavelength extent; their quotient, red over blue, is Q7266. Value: 1.57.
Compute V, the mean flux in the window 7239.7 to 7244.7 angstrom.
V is 46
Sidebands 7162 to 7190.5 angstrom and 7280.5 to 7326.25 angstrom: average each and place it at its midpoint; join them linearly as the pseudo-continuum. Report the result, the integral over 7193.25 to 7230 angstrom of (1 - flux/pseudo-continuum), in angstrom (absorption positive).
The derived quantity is 3.35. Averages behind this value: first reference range 38.3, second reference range 59.4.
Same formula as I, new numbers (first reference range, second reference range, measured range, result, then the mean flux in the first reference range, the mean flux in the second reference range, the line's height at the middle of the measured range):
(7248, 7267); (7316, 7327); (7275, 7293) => 0.2 angstrom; 50.8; 62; 55.5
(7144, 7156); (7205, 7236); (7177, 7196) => -2.5 angstrom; 31.3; 41.3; 36.5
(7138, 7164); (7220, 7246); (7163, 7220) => -2.2 angstrom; 31.4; 44.2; 37.8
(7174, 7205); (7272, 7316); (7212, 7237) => 2.1 angstrom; 40.2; 57.8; 46.1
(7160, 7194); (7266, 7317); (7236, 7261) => 1.1 angstrom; 38.5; 57.6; 50.4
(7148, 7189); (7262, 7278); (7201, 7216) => 1.6 angstrom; 36.2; 54.2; 43.3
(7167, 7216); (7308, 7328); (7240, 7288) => 0.8 angstrom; 39.5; 62.1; 52.4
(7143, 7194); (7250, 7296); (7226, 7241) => 0.6 angstrom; 36.3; 53.5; 47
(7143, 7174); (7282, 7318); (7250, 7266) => 0.2 angstrom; 33.5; 59.2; 51.6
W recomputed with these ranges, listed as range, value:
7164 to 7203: 33.41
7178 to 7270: 37.23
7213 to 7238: 39.62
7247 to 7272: 46.33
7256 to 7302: 49.98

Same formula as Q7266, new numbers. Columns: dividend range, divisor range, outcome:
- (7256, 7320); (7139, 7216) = 1.55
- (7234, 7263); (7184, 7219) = 1.19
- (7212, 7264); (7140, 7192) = 1.28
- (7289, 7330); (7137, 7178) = 1.83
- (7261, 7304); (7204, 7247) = 1.31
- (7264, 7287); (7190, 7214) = 1.36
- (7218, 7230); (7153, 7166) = 1.24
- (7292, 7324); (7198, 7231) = 1.53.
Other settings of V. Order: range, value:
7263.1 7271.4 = 54.3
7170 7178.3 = 37.7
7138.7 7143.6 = 28.4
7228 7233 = 44.4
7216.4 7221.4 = 39.8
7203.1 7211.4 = 37.9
